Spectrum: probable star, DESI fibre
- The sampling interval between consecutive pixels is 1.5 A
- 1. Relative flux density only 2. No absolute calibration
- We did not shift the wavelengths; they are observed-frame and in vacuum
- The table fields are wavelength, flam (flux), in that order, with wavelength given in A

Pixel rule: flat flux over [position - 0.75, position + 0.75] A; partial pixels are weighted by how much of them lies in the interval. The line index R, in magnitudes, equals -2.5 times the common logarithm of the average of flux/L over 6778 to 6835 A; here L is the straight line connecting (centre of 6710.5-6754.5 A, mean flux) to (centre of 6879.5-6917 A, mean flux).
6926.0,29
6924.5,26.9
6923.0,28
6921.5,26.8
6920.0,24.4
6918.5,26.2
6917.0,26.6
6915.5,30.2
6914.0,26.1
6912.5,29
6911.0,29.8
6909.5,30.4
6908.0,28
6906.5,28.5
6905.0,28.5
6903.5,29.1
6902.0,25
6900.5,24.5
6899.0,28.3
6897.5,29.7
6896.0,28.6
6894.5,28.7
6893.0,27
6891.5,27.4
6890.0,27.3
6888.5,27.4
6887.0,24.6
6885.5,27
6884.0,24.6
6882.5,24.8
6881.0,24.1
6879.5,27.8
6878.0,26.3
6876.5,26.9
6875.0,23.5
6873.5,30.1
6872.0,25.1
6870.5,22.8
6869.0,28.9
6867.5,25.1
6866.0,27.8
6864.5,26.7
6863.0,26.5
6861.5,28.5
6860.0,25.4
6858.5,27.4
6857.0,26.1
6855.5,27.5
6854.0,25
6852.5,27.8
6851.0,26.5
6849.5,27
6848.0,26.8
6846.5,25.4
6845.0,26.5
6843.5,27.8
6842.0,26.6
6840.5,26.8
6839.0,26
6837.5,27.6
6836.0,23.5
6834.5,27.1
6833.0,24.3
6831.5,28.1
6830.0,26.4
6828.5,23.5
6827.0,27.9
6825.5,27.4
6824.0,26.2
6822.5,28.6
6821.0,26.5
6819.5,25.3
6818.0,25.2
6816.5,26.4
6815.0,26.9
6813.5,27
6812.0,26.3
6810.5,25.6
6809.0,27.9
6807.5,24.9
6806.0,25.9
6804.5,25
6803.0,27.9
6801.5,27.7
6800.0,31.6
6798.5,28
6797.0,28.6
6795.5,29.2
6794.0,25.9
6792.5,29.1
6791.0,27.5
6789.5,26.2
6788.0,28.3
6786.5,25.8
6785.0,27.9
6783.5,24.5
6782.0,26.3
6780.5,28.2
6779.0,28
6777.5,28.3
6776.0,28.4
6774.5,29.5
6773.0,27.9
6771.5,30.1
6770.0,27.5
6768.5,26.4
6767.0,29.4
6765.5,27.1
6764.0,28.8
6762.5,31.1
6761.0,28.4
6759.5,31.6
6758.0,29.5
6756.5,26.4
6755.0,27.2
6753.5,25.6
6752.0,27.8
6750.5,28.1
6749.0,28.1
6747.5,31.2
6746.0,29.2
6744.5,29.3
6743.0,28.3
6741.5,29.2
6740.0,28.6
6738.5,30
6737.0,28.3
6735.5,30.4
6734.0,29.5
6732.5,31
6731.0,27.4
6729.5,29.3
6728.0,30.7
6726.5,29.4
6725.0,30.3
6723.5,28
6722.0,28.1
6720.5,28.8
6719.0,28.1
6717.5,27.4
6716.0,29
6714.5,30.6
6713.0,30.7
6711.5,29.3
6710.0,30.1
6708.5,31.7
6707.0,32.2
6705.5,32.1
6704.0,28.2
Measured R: 0.054 mag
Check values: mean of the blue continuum 29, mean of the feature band 26.9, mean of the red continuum 27.4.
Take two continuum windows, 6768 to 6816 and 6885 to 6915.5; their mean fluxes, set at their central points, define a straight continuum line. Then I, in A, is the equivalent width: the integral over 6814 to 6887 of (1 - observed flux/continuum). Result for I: 3.4 A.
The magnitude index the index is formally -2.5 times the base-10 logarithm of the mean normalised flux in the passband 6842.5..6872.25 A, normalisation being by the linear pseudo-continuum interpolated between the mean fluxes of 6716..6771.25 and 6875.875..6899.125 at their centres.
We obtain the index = 0.03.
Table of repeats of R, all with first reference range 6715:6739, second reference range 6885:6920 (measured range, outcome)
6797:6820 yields 0.063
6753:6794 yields 0.030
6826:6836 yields 0.089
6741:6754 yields 0.014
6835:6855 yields 0.068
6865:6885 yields 0.076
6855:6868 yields 0.048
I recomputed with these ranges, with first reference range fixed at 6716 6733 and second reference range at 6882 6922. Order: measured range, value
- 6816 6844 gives 1.64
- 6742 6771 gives 0.15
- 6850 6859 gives 0.35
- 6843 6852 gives 0.38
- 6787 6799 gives 0.22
